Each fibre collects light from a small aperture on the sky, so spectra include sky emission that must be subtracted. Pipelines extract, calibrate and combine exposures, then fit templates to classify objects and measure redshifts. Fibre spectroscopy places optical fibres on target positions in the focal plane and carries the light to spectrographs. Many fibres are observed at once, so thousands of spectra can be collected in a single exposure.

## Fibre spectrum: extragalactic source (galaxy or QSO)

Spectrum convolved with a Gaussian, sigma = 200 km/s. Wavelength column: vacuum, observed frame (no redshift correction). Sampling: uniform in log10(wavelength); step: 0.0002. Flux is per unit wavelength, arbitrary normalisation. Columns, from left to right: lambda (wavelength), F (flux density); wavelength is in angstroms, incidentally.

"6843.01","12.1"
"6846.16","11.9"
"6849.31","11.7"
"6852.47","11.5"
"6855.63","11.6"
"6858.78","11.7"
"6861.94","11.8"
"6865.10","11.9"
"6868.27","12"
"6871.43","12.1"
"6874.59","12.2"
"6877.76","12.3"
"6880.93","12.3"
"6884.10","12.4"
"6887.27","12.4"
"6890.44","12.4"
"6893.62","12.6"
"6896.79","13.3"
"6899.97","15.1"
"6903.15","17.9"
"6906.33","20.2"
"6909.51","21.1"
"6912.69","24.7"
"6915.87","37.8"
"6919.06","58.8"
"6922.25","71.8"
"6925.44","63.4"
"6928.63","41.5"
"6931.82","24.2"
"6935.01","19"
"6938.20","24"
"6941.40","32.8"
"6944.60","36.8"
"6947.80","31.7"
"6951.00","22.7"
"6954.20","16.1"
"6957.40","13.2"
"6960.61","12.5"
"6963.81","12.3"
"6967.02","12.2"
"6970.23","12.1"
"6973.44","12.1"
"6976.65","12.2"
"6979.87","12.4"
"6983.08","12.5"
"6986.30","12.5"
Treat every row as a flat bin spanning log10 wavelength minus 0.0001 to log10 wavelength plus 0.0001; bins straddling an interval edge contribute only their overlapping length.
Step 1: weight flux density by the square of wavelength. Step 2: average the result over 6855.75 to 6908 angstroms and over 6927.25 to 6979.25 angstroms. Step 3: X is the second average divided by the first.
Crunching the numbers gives 1.59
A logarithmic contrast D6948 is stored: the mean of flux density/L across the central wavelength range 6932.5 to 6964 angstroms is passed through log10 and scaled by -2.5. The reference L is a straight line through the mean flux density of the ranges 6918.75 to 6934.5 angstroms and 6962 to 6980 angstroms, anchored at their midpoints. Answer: 0.35 mag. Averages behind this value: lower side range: 49.1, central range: 22.6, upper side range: 12.2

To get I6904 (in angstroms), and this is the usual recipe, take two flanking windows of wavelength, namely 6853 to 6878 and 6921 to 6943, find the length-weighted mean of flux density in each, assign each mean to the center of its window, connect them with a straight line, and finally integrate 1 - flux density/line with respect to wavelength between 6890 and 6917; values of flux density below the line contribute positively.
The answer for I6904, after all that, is 8.31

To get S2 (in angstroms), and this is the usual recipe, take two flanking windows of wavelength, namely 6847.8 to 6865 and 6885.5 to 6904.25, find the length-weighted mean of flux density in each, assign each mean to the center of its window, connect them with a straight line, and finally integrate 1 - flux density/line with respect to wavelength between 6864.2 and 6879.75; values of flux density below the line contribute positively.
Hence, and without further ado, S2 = 0.54 angstroms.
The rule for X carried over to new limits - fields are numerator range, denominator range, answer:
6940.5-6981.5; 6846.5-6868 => 1.59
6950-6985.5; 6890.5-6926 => 0.45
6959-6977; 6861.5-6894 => 1.03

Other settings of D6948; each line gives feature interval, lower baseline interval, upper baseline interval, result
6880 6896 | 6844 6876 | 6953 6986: -0.04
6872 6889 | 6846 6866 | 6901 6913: 0.27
